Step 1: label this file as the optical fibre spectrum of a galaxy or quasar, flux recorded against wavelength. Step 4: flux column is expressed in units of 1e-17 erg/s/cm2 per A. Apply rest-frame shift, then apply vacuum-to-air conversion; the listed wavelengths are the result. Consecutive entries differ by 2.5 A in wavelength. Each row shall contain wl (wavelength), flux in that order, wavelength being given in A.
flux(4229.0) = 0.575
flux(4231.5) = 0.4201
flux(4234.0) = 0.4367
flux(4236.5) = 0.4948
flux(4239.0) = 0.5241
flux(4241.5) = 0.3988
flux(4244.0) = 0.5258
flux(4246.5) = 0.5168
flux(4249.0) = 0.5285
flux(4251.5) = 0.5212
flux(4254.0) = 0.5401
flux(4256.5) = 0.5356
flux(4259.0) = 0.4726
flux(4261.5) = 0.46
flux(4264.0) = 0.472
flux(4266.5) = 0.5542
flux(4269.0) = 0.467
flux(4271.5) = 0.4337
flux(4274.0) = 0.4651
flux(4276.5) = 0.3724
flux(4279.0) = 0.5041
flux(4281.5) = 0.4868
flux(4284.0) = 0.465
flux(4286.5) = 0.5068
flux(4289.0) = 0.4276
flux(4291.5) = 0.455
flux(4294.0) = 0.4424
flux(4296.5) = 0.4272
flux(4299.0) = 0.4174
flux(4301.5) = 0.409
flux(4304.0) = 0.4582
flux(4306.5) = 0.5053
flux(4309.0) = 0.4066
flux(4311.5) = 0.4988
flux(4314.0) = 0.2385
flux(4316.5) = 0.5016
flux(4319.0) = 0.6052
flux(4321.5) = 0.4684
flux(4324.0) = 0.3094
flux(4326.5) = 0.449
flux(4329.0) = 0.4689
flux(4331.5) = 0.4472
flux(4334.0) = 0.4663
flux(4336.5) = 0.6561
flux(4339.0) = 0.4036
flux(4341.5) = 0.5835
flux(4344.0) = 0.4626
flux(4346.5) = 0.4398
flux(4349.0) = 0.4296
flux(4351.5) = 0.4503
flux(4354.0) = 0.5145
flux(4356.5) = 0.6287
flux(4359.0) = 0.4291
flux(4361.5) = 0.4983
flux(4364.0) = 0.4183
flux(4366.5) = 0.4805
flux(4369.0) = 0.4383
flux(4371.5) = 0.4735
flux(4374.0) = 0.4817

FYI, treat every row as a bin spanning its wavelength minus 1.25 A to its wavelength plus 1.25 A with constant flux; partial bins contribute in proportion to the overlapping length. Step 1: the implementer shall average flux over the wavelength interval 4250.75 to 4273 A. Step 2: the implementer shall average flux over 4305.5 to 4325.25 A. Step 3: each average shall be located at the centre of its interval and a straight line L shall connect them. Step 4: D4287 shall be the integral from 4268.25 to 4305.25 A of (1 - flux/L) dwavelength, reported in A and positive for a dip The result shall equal 1.6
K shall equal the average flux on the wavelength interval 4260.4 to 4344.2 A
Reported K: 0.462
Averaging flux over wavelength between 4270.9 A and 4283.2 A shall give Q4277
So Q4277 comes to 0.454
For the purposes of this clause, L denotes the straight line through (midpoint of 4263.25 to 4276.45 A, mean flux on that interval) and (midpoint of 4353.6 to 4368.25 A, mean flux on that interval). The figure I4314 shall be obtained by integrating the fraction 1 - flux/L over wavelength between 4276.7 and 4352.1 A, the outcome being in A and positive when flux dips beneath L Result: 3.4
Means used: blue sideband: 0.469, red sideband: 0.492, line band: 0.459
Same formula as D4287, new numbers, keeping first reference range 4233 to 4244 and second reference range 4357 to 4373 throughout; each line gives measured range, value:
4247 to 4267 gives -1.6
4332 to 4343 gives -1.3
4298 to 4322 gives 0.9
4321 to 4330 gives 0.9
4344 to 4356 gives -0.1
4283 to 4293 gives 0.1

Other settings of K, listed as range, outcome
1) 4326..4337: 0.49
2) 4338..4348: 0.473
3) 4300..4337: 0.455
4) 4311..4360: 0.472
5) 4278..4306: 0.455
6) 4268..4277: 0.439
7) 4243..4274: 0.501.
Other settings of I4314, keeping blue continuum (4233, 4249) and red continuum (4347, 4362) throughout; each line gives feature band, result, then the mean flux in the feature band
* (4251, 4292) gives 0.8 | 0.478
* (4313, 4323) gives 0.7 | 0.455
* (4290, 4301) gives 1.2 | 0.434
